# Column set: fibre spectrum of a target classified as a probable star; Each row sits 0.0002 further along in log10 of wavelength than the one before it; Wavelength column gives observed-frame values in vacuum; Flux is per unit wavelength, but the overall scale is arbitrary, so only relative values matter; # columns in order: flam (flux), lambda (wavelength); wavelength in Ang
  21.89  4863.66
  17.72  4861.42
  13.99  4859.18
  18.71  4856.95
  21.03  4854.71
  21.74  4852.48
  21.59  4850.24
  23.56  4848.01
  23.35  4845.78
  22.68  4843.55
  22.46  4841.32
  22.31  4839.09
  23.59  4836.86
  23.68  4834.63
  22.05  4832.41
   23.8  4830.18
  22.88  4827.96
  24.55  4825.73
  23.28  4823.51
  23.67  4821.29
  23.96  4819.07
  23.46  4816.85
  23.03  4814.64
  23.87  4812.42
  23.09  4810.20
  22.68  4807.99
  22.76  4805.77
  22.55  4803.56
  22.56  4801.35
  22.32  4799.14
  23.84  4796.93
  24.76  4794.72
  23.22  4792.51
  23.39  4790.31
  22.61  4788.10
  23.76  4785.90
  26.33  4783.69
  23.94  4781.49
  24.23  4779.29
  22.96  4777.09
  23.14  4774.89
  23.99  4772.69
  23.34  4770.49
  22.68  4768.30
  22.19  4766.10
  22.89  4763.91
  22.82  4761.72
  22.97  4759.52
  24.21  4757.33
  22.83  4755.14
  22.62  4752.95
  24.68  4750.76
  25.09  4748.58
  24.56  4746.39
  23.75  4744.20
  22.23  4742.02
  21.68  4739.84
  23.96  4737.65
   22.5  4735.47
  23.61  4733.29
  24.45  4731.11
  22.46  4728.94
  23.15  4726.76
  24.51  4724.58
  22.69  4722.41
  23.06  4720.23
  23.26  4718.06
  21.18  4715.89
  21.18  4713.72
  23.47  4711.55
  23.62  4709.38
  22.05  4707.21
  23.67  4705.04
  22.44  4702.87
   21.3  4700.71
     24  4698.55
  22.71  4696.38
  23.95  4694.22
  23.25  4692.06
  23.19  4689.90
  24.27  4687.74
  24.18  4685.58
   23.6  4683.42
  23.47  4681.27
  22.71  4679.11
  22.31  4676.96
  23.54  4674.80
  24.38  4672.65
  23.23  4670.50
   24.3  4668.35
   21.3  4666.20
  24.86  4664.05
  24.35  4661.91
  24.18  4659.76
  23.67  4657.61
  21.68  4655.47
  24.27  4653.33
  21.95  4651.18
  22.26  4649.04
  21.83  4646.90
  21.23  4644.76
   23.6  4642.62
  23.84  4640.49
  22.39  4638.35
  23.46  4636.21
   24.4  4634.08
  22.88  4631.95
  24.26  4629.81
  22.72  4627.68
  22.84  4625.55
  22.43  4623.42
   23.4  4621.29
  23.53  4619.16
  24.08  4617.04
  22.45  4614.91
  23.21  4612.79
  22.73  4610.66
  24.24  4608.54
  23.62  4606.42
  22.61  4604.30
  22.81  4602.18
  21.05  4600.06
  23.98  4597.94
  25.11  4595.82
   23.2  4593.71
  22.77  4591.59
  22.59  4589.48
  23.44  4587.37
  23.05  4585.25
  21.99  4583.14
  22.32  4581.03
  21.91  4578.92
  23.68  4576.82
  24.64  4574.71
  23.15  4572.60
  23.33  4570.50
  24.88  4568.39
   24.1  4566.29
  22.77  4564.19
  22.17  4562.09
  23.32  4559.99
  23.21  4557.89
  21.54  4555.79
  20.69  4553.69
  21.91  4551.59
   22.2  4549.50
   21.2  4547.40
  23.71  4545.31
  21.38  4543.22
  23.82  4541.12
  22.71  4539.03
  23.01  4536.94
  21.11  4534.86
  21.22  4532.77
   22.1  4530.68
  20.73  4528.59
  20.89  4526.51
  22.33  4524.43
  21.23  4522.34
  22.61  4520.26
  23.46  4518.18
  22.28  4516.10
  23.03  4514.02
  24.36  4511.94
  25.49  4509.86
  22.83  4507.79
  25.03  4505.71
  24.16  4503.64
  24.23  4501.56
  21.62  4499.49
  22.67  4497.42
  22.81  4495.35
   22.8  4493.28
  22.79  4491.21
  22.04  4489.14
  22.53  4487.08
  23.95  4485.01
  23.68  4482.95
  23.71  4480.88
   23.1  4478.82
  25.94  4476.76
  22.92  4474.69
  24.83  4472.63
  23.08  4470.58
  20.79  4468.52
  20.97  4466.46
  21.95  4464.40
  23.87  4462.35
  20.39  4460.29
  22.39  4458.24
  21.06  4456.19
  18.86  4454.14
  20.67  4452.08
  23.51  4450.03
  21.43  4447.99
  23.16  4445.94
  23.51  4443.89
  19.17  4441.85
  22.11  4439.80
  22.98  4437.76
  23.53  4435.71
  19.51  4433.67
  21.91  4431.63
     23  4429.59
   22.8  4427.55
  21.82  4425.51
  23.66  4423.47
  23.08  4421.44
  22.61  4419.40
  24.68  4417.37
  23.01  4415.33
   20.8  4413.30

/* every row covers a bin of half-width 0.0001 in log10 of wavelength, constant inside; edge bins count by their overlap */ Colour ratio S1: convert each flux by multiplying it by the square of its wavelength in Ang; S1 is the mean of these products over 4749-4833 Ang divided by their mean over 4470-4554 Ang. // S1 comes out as 1.2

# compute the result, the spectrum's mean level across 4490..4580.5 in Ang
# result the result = 22.8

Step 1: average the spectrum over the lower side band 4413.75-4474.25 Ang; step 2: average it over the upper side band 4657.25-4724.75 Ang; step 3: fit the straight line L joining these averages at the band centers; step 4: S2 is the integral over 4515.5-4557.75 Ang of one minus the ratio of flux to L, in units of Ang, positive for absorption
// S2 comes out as 1.1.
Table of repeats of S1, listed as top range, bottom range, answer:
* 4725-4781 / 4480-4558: 1.14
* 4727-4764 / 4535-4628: 1.09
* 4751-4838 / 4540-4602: 1.12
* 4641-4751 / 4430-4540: 1.13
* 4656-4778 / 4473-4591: 1.10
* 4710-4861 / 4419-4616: 1.14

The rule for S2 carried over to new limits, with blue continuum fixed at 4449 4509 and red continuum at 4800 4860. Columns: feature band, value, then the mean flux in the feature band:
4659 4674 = -0.8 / 23.8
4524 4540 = 0.7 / 21.7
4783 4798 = -0.9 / 23.9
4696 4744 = -0.6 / 22.9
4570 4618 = -1.0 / 23.1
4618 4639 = -0.6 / 23.3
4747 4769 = -0.8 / 23.3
